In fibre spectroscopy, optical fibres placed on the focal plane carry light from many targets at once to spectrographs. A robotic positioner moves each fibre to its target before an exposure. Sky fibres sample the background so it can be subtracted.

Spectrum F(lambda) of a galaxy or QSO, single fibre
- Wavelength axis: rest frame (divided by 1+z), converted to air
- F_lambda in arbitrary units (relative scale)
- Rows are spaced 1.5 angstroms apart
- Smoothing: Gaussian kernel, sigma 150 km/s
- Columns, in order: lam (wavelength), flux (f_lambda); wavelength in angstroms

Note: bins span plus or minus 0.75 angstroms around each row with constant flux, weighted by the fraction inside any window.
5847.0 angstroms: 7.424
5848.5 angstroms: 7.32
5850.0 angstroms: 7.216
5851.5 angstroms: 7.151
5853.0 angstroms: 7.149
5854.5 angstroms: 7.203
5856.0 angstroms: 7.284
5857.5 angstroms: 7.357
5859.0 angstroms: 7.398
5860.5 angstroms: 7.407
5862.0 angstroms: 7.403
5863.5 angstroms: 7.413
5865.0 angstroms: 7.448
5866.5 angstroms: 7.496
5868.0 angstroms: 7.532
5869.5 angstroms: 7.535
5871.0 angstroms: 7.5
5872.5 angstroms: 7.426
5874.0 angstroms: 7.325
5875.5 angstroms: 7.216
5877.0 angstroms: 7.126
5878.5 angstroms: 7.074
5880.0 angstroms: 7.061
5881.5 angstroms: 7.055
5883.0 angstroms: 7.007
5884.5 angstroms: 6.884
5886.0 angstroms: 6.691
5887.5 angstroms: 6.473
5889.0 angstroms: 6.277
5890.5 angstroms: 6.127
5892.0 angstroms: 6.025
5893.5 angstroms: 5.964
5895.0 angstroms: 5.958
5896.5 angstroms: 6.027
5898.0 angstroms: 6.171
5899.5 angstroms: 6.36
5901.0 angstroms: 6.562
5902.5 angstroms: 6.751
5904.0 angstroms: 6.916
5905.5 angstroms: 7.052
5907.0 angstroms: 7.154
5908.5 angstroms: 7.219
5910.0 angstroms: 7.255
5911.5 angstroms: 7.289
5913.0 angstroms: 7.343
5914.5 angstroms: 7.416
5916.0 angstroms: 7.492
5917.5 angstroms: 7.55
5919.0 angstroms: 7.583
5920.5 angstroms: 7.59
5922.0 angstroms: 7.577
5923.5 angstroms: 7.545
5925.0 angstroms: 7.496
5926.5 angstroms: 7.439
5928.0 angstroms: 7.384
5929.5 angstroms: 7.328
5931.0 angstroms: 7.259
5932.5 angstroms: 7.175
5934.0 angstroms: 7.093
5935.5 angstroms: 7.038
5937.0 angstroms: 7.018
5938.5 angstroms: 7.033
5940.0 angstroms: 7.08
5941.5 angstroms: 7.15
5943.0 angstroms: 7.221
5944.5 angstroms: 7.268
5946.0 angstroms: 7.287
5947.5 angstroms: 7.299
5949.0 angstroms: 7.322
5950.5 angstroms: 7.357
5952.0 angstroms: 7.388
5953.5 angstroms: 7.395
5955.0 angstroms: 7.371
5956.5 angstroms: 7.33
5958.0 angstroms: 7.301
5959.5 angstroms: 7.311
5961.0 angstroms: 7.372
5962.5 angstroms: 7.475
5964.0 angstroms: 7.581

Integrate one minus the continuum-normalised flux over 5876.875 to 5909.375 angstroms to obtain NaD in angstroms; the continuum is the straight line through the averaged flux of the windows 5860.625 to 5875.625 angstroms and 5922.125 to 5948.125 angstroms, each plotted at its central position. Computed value 3.3 angstroms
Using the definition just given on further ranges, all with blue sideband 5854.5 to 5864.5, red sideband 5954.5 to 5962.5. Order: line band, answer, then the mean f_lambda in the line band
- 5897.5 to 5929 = 0.6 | 7.21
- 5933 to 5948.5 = 0.4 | 7.15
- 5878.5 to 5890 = 0.9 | 6.78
